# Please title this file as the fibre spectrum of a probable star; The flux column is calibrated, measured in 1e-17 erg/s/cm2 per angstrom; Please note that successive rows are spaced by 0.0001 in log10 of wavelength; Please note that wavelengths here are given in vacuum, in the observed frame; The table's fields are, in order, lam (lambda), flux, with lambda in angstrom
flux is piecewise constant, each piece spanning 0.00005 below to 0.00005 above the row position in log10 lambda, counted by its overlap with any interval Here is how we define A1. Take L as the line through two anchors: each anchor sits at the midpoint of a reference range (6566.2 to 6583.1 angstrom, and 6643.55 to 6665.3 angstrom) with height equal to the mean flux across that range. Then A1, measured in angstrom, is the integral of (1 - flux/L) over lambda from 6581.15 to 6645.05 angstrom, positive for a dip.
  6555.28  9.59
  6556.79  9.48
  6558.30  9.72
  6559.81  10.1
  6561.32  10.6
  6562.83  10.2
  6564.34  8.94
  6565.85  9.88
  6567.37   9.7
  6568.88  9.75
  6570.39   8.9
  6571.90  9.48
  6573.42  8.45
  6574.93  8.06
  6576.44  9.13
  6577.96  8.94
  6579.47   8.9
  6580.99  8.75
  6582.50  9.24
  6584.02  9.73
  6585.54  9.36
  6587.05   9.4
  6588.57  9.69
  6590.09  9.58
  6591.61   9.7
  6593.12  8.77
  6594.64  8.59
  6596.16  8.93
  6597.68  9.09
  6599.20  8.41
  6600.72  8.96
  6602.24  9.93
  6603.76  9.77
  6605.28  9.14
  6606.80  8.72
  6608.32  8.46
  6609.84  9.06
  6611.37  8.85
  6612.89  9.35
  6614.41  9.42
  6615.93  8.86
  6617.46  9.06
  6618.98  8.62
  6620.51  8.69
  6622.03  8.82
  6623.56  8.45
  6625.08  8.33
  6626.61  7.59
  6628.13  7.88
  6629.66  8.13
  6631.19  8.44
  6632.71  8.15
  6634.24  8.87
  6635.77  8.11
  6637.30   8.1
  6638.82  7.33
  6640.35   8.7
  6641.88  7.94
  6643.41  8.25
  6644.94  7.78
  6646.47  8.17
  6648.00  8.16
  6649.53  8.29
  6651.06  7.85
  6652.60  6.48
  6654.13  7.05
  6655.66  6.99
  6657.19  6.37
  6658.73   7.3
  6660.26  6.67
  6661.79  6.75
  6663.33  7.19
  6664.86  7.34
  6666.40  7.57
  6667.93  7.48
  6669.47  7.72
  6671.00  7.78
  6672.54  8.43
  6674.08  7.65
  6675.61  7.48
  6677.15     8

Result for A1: -4.3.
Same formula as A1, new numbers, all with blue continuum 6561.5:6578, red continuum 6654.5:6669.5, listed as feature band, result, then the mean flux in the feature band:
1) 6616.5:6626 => -0.7 angstrom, 8.64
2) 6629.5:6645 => -1.0 angstrom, 8.18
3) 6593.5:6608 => -0.8 angstrom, 9.03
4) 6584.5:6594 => -0.6 angstrom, 9.42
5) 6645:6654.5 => -0.4 angstrom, 7.7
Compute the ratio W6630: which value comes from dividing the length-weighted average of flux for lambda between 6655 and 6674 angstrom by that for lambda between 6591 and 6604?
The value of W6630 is 0.8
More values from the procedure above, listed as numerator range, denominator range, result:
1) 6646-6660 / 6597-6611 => 0.81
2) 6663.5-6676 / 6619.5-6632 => 0.92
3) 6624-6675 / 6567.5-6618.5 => 0.85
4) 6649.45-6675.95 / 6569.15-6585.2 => 0.82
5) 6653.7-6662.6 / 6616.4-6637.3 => 0.82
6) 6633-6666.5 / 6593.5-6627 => 0.86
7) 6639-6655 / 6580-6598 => 0.85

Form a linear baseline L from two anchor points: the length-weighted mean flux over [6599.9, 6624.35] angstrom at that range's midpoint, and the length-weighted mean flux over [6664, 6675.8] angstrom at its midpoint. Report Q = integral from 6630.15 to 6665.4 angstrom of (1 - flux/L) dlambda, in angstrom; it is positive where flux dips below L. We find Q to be 2.3 angstrom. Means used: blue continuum 9.01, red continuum 7.69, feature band 7.67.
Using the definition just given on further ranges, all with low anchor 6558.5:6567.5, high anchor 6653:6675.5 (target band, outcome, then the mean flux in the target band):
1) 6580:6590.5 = -0.1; 9.37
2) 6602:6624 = -1.0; 9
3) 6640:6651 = -0.5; 8.14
